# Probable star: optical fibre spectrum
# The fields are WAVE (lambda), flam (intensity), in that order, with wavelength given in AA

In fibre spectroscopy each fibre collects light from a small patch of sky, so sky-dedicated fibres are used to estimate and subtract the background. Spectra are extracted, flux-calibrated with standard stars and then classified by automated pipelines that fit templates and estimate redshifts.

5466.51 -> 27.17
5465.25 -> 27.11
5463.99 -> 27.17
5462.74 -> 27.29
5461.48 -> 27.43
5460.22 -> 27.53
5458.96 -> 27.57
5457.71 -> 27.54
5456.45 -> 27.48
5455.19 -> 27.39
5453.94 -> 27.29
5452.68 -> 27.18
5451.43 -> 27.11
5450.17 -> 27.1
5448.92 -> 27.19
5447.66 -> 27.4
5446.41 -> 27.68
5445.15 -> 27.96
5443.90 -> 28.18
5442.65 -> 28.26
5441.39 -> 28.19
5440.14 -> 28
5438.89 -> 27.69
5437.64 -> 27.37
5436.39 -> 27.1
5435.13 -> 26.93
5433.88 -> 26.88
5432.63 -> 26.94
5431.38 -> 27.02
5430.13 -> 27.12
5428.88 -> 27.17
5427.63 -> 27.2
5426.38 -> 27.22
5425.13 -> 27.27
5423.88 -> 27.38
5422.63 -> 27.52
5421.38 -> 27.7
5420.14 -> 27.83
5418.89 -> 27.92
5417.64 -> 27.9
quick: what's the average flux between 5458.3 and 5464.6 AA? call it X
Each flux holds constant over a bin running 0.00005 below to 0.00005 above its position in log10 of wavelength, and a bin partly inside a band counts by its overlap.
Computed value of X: 27.4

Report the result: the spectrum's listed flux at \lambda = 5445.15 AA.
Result 27.96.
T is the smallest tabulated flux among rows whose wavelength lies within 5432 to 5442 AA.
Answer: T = 26.88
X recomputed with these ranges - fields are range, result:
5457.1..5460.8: 27.6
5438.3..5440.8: 27.9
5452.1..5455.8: 27.3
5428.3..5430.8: 27.1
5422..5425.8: 27.4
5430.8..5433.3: 27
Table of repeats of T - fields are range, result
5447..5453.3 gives 27.1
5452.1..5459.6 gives 27.18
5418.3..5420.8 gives 27.83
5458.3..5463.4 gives 27.29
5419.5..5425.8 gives 27.27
